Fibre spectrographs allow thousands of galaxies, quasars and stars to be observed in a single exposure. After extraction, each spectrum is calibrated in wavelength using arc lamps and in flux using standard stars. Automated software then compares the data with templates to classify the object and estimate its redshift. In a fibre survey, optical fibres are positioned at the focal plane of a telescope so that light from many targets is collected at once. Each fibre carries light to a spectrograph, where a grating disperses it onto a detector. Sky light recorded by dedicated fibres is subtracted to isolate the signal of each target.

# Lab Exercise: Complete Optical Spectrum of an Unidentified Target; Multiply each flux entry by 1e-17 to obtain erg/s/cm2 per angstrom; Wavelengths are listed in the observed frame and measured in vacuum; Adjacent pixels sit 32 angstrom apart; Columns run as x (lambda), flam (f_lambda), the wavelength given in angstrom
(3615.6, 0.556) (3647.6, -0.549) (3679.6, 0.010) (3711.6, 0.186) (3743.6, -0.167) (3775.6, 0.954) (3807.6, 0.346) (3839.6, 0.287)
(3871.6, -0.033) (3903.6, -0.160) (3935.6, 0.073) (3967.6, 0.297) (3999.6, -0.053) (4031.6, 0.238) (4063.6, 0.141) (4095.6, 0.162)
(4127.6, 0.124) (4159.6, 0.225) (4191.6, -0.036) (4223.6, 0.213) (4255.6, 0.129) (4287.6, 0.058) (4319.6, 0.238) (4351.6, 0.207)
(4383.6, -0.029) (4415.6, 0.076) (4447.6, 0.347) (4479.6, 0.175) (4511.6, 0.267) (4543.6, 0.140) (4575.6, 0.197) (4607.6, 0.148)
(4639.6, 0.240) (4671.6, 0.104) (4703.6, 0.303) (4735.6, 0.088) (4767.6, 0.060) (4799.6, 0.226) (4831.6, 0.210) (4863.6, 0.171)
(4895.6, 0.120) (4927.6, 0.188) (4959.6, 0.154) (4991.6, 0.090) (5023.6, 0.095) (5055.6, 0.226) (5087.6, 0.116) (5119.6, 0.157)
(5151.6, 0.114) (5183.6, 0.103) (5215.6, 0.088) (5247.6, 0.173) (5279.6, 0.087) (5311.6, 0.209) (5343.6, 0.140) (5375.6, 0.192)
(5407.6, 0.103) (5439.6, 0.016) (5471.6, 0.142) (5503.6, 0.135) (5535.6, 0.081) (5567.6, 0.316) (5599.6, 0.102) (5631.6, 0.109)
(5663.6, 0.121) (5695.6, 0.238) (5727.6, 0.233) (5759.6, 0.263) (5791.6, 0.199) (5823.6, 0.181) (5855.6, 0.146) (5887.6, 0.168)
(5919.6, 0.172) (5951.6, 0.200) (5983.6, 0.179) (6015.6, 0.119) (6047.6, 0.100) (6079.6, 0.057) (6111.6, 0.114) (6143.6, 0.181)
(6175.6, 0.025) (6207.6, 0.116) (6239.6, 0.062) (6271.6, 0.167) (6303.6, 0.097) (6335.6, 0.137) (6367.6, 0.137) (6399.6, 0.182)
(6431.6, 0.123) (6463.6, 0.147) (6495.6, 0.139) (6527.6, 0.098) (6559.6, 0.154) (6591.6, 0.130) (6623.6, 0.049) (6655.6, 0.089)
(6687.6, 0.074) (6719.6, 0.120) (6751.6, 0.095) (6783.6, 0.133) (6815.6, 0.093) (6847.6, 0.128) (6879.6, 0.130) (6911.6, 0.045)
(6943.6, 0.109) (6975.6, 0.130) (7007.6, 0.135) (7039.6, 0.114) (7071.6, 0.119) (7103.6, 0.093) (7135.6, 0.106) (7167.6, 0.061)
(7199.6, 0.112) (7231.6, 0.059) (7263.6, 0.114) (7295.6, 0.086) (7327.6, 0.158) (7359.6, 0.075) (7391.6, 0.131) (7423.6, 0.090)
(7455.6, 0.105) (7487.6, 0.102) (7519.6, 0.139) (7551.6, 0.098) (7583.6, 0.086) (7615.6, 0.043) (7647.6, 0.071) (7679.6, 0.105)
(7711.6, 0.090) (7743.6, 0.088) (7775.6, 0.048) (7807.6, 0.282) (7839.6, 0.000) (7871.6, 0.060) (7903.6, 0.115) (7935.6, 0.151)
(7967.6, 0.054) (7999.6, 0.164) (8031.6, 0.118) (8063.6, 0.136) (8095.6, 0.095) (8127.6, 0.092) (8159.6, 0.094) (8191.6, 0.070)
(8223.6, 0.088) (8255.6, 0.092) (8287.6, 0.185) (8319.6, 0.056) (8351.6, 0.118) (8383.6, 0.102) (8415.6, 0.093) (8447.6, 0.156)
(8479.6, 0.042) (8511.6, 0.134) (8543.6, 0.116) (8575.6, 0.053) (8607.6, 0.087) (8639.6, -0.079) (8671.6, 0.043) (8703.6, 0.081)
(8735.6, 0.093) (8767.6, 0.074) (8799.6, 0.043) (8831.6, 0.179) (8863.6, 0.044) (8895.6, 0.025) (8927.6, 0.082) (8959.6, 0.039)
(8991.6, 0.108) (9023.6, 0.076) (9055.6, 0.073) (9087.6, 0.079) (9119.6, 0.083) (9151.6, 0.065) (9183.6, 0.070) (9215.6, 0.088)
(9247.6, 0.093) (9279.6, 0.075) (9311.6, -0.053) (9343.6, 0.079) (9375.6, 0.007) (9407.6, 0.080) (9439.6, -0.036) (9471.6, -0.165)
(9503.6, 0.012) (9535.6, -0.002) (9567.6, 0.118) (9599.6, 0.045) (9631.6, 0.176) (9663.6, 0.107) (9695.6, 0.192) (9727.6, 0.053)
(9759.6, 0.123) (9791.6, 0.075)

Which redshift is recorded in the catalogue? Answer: 1.09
